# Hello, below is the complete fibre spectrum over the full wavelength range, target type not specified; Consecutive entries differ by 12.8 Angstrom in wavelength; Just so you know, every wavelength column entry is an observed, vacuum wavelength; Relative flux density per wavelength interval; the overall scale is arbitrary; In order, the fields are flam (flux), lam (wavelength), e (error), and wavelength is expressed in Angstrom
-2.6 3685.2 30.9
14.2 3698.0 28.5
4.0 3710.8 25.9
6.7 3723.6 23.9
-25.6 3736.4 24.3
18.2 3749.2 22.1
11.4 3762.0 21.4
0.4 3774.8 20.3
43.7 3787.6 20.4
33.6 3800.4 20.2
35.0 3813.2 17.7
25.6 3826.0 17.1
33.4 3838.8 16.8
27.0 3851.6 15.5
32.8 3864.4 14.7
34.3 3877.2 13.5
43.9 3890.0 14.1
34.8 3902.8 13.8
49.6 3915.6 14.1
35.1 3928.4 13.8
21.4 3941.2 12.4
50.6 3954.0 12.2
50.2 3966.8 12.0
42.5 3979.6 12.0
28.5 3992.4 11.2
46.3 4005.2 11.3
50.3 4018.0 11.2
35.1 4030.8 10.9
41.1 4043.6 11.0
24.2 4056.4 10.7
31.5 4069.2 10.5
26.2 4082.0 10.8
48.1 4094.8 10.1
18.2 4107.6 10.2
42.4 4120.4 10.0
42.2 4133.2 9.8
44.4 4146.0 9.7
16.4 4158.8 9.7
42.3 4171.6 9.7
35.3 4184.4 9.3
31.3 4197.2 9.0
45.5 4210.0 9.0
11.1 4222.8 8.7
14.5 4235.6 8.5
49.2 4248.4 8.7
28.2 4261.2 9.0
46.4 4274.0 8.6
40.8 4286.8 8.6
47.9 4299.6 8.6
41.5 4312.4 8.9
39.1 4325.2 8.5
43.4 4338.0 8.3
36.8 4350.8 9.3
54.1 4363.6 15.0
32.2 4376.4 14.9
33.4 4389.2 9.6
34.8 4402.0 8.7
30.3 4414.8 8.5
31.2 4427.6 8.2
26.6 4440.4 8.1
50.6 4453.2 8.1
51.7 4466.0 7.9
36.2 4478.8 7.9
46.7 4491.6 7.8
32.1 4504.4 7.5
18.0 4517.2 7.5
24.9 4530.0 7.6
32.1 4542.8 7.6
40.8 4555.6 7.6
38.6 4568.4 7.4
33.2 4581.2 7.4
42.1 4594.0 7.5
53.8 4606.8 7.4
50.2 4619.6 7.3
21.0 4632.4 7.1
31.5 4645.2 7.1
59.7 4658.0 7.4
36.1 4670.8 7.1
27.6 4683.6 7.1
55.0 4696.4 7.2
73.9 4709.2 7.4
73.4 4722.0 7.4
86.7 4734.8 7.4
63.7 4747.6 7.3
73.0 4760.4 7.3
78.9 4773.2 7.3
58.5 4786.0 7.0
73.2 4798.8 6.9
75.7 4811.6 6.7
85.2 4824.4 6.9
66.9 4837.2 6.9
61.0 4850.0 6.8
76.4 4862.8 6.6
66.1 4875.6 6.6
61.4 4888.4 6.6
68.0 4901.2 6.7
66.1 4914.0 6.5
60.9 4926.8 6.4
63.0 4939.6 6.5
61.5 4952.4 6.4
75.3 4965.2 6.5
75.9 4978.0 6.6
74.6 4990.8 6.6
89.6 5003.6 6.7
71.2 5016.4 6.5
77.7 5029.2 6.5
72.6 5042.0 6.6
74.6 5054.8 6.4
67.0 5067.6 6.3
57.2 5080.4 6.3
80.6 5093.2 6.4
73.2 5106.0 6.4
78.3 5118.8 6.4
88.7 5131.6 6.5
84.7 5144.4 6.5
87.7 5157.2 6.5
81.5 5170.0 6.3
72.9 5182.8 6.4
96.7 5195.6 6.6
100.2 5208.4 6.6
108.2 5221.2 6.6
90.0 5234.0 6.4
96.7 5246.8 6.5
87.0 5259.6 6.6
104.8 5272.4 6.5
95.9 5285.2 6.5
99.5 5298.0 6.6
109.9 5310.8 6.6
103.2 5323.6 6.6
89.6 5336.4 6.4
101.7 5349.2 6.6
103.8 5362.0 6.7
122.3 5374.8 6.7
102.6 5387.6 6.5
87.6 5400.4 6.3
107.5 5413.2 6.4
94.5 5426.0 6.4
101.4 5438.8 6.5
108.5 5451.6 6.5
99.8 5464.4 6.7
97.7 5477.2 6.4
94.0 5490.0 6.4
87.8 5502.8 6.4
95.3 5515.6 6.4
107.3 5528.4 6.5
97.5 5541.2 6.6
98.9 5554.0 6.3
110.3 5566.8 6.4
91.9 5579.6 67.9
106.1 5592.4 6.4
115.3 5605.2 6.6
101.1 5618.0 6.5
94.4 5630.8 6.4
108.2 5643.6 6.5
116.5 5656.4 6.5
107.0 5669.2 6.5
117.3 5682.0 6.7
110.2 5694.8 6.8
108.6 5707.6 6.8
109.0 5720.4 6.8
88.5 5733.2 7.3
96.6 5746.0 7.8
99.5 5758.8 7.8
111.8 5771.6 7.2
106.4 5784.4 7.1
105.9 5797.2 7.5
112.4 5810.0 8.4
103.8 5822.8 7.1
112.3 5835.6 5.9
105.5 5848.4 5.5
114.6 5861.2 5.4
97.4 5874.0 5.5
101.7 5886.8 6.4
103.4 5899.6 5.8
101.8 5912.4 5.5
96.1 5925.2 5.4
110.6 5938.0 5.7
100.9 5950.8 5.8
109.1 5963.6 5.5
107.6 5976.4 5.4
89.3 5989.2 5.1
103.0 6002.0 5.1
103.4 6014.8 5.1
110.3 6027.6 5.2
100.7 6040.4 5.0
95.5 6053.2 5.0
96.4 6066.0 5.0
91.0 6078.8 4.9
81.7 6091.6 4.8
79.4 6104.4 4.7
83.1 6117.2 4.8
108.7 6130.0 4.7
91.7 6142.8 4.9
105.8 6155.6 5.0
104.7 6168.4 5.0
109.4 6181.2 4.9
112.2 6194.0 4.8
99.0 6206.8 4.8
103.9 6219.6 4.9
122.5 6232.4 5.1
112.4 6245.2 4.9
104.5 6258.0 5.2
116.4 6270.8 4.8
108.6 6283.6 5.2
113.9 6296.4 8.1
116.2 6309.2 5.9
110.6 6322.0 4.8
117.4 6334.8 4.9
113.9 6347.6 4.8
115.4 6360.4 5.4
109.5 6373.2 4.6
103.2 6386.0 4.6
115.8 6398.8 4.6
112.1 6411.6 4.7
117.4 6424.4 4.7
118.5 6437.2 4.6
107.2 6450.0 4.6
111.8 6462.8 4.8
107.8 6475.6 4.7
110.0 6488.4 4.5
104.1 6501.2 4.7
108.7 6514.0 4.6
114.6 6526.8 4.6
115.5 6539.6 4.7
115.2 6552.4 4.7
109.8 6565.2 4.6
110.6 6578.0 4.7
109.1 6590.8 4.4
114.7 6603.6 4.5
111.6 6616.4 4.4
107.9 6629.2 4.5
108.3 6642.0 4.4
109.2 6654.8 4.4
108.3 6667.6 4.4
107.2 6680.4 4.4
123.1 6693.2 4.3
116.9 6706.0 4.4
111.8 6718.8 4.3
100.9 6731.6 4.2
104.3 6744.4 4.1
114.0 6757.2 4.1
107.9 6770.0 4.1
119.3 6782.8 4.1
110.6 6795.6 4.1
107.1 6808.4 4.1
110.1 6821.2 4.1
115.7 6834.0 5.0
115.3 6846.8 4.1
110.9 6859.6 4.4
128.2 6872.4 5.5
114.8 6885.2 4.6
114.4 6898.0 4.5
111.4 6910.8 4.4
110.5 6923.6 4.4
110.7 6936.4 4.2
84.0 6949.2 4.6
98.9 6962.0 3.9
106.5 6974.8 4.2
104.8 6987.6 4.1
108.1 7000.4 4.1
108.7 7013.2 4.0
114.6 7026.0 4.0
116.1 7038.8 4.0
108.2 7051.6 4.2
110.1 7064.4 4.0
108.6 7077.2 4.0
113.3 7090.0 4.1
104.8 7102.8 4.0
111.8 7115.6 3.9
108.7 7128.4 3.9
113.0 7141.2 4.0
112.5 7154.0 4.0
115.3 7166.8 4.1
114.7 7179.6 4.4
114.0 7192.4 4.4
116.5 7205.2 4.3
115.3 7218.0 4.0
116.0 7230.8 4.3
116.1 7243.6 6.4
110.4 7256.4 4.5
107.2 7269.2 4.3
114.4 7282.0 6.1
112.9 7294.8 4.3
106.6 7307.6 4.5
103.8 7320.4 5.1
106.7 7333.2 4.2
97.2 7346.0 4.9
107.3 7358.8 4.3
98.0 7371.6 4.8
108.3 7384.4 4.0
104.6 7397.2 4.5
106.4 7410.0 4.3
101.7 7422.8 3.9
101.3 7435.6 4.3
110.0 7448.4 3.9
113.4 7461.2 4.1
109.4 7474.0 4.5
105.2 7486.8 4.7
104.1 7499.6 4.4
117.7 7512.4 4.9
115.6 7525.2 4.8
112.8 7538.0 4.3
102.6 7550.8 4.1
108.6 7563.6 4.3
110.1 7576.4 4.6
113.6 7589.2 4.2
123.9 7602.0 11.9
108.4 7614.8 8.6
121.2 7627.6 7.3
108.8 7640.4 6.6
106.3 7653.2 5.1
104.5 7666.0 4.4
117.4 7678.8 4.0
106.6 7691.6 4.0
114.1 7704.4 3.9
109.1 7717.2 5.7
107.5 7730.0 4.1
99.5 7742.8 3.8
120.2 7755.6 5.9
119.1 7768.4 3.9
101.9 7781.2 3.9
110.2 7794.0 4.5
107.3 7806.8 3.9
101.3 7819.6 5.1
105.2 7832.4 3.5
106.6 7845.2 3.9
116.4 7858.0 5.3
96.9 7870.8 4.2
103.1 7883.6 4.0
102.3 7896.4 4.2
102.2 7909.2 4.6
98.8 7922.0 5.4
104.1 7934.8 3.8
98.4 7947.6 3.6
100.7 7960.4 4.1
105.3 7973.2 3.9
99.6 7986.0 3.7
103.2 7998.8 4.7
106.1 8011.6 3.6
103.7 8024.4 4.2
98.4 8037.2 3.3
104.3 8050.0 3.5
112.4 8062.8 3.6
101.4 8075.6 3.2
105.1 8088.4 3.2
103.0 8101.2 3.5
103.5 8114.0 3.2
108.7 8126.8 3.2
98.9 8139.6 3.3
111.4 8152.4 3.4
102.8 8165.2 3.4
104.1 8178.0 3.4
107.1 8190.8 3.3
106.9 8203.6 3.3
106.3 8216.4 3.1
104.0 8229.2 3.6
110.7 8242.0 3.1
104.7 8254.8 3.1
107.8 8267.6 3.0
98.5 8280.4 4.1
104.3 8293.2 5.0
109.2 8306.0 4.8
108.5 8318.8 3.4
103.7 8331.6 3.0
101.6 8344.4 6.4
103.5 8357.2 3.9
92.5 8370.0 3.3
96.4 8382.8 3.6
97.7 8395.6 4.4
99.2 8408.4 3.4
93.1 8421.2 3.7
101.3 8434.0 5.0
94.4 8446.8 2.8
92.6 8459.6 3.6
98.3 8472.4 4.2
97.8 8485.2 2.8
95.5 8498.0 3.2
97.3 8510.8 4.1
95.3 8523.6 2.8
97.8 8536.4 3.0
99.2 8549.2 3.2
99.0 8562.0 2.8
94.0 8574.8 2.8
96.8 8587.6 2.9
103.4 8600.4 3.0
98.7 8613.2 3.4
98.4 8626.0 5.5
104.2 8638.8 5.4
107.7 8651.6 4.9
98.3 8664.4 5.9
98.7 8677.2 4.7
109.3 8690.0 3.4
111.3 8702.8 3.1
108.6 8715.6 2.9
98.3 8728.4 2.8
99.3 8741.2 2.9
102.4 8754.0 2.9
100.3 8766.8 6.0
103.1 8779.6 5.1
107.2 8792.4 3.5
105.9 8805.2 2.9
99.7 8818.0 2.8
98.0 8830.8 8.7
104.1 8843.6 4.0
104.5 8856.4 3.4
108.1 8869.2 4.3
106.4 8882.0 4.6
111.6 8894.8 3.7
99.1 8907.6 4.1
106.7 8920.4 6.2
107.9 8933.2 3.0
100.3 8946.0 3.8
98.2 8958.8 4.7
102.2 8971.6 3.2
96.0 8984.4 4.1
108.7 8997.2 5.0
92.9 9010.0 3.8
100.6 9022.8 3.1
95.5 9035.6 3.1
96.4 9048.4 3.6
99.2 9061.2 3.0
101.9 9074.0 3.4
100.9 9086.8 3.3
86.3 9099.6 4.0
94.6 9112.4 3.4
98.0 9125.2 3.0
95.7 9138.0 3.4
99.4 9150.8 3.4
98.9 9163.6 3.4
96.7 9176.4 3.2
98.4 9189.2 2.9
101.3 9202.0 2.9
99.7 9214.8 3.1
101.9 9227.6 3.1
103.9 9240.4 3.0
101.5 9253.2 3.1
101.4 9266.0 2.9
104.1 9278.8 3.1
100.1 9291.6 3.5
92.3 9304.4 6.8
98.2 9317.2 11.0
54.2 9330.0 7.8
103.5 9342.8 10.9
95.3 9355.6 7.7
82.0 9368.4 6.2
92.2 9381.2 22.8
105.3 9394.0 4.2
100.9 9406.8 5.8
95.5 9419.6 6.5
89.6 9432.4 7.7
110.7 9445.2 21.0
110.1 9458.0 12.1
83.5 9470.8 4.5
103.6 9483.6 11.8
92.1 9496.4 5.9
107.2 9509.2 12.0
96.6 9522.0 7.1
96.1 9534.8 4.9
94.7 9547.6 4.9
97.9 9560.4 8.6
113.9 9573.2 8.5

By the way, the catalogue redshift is 0.18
